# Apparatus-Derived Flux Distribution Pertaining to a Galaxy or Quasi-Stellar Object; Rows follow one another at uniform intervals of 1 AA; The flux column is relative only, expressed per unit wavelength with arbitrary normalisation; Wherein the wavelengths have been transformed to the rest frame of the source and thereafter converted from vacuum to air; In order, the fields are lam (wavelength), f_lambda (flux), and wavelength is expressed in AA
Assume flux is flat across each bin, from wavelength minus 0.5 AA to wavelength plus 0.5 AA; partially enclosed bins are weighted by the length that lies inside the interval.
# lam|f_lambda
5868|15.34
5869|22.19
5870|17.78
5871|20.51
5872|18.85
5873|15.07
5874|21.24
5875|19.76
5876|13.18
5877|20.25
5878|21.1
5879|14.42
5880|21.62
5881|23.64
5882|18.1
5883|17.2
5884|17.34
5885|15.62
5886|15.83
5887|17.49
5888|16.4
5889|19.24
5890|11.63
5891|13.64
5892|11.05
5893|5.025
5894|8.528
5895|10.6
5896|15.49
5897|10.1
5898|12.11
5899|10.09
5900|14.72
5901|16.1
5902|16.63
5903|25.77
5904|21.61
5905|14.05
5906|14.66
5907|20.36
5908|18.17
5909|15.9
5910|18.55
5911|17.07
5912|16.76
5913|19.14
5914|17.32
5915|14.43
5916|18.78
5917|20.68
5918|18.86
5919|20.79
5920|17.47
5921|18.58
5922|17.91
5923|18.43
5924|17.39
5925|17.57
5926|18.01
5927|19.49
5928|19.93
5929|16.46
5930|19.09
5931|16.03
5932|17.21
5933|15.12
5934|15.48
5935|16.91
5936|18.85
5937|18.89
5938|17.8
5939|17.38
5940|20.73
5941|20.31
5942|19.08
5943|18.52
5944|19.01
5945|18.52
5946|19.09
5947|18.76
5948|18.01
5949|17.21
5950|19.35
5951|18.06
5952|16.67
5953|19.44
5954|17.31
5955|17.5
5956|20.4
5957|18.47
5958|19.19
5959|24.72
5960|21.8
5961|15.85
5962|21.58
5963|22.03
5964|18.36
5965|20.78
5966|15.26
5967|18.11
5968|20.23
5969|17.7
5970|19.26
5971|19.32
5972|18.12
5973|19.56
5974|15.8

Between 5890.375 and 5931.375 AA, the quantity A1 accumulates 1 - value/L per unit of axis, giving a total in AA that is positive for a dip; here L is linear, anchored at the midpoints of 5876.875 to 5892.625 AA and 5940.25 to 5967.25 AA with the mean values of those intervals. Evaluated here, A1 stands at 3.2 AA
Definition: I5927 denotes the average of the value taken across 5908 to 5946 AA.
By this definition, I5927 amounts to 18.1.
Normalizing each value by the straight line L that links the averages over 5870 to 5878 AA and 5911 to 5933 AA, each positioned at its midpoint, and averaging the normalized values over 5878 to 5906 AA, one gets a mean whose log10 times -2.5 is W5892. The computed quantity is 0.19 mag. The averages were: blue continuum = 18.5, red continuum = 18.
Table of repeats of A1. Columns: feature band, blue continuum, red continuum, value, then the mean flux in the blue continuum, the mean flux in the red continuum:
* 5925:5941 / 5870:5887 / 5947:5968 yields 0.8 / 18.3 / 19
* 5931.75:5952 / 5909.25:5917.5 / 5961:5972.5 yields 0.3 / 17.8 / 19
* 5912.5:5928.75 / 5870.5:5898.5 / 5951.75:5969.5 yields -0.9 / 15.9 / 19.2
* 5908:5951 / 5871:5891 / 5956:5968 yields 1.8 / 17.8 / 19.7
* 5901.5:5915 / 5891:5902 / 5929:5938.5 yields -4.6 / 11.7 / 17.2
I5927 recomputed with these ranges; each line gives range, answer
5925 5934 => 17.5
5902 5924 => 18.3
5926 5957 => 18.2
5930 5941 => 17.6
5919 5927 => 18.2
